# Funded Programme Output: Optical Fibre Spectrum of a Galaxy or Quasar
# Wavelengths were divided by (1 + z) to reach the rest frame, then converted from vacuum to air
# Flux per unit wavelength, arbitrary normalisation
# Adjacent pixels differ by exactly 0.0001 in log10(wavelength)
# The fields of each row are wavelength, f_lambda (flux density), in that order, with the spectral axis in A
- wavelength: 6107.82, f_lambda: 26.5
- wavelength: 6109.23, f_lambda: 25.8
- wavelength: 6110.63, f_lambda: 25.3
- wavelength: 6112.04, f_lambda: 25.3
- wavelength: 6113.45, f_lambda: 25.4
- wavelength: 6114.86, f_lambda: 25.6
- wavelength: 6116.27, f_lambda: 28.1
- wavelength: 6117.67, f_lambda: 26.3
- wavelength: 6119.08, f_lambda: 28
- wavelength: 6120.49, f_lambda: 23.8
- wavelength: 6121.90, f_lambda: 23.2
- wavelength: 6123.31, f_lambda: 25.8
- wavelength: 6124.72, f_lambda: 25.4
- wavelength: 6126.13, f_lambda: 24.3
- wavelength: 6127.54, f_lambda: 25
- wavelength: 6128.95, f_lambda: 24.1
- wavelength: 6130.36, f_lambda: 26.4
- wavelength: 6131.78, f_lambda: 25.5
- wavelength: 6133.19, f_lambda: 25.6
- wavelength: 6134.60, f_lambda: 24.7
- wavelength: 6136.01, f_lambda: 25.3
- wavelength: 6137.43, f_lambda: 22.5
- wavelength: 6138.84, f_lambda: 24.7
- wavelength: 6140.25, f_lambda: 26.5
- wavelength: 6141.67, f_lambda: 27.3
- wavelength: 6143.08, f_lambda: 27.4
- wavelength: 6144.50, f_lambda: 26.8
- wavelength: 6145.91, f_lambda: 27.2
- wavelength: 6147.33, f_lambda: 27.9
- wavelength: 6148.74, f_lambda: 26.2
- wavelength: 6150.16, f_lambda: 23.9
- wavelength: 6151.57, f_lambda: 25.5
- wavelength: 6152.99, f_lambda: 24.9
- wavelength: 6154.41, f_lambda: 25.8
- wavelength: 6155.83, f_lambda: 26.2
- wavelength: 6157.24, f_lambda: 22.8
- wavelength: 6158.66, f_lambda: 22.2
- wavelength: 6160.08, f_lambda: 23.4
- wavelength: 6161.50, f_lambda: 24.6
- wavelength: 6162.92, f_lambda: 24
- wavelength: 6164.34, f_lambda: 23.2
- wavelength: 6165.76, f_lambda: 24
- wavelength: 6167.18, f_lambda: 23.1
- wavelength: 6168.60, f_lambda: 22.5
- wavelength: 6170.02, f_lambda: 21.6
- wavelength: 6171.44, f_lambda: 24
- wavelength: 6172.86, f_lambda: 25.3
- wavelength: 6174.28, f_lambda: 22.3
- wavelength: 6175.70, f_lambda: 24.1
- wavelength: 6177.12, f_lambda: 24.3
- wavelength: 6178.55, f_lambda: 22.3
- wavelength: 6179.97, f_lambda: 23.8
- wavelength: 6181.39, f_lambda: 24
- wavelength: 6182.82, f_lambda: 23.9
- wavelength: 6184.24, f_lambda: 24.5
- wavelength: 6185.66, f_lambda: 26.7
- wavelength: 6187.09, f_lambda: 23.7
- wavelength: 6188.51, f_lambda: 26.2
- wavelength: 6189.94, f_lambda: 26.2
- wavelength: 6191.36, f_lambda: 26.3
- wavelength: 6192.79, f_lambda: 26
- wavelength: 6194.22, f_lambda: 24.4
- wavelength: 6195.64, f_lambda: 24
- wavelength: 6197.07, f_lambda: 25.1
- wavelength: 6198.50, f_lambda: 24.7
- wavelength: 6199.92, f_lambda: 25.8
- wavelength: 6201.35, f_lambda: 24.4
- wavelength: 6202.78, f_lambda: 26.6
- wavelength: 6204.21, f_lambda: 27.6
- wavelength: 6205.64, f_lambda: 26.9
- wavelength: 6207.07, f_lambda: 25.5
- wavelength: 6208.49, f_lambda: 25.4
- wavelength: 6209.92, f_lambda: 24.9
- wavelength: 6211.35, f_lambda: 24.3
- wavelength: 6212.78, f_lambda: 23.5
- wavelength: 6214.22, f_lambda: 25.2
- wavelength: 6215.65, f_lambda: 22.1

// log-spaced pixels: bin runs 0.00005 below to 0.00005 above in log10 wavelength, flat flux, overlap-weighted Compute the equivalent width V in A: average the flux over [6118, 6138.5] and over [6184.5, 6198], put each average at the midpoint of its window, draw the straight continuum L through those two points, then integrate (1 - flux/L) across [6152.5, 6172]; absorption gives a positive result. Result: 1.13 A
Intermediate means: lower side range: 25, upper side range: 25.4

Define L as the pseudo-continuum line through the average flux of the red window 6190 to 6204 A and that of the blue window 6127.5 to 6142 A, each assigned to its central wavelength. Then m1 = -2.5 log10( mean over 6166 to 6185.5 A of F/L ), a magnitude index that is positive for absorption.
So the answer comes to 0.075 mag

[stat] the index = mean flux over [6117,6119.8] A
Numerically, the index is 27.1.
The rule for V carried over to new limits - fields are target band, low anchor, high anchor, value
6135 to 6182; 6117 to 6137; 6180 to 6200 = 1.10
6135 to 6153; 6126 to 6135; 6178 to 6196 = -0.58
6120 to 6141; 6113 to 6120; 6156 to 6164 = 0.64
